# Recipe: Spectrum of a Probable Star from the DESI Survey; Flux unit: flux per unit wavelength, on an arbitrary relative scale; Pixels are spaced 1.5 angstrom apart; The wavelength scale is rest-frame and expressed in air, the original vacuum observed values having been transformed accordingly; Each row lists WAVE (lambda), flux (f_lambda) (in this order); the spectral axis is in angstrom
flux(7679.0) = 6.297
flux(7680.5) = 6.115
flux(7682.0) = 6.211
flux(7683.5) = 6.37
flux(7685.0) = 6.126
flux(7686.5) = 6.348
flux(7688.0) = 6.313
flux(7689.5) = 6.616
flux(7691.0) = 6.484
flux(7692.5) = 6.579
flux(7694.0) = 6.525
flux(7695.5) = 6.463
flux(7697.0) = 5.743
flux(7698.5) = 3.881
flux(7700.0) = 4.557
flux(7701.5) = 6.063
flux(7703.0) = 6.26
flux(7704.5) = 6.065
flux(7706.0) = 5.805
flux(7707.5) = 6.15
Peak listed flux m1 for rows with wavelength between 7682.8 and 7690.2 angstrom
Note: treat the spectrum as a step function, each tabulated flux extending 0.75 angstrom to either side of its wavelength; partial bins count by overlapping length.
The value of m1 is 6.616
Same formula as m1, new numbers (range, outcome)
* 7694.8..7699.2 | 6.463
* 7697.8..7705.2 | 6.26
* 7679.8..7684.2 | 6.37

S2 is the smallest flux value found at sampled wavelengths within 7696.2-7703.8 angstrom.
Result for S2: 3.881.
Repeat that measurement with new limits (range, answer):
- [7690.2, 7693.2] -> 6.484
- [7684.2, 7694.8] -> 6.126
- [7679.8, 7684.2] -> 6.115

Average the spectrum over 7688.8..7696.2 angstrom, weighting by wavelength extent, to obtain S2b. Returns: 6.53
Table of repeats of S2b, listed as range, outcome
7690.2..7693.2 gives 6.53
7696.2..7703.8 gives 5.31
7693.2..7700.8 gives 5.45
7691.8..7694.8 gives 6.55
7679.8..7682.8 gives 6.17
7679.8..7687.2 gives 6.23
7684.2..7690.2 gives 6.35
